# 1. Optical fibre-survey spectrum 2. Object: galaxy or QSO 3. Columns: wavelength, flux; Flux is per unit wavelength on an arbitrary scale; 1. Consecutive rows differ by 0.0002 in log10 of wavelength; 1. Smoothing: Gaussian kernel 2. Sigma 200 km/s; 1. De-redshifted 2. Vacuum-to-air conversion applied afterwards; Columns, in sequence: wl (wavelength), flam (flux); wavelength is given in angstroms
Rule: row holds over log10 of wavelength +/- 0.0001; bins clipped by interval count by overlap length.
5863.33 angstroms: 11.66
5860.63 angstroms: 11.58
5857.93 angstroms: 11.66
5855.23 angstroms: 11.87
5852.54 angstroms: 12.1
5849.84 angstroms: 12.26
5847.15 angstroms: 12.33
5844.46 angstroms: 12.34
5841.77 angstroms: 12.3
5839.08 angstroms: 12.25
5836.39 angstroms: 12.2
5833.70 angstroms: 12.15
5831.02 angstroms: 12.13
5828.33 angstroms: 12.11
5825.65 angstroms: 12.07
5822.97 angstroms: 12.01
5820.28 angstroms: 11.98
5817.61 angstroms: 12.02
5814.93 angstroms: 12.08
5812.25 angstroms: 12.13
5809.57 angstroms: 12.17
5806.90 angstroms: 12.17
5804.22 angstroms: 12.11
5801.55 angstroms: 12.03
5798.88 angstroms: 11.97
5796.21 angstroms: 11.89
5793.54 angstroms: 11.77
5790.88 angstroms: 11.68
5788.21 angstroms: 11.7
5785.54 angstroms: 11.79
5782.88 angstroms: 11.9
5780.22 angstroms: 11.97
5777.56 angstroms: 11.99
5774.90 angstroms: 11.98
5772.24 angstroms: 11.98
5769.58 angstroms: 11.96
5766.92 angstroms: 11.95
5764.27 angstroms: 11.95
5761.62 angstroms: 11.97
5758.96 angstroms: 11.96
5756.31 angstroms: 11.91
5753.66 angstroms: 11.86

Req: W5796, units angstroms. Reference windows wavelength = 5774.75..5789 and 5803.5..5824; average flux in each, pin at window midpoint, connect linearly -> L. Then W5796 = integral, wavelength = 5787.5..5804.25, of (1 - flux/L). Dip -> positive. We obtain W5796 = 0.15 angstroms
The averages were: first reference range 11.9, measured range 11.9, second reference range 12.1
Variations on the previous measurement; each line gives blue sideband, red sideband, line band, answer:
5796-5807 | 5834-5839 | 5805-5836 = 0.1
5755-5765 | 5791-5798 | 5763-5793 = 0.0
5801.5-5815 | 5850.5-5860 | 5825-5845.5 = -0.4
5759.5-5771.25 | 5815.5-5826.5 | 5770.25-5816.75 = 0.1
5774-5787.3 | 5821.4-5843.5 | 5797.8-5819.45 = -0.1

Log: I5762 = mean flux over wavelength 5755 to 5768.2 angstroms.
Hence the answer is 12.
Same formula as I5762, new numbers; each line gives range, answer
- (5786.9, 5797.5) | 11.8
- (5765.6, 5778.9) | 12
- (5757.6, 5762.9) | 12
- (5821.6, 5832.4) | 12.1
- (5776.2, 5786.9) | 11.9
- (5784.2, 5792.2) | 11.7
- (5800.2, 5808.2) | 12.1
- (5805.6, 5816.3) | 12.1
